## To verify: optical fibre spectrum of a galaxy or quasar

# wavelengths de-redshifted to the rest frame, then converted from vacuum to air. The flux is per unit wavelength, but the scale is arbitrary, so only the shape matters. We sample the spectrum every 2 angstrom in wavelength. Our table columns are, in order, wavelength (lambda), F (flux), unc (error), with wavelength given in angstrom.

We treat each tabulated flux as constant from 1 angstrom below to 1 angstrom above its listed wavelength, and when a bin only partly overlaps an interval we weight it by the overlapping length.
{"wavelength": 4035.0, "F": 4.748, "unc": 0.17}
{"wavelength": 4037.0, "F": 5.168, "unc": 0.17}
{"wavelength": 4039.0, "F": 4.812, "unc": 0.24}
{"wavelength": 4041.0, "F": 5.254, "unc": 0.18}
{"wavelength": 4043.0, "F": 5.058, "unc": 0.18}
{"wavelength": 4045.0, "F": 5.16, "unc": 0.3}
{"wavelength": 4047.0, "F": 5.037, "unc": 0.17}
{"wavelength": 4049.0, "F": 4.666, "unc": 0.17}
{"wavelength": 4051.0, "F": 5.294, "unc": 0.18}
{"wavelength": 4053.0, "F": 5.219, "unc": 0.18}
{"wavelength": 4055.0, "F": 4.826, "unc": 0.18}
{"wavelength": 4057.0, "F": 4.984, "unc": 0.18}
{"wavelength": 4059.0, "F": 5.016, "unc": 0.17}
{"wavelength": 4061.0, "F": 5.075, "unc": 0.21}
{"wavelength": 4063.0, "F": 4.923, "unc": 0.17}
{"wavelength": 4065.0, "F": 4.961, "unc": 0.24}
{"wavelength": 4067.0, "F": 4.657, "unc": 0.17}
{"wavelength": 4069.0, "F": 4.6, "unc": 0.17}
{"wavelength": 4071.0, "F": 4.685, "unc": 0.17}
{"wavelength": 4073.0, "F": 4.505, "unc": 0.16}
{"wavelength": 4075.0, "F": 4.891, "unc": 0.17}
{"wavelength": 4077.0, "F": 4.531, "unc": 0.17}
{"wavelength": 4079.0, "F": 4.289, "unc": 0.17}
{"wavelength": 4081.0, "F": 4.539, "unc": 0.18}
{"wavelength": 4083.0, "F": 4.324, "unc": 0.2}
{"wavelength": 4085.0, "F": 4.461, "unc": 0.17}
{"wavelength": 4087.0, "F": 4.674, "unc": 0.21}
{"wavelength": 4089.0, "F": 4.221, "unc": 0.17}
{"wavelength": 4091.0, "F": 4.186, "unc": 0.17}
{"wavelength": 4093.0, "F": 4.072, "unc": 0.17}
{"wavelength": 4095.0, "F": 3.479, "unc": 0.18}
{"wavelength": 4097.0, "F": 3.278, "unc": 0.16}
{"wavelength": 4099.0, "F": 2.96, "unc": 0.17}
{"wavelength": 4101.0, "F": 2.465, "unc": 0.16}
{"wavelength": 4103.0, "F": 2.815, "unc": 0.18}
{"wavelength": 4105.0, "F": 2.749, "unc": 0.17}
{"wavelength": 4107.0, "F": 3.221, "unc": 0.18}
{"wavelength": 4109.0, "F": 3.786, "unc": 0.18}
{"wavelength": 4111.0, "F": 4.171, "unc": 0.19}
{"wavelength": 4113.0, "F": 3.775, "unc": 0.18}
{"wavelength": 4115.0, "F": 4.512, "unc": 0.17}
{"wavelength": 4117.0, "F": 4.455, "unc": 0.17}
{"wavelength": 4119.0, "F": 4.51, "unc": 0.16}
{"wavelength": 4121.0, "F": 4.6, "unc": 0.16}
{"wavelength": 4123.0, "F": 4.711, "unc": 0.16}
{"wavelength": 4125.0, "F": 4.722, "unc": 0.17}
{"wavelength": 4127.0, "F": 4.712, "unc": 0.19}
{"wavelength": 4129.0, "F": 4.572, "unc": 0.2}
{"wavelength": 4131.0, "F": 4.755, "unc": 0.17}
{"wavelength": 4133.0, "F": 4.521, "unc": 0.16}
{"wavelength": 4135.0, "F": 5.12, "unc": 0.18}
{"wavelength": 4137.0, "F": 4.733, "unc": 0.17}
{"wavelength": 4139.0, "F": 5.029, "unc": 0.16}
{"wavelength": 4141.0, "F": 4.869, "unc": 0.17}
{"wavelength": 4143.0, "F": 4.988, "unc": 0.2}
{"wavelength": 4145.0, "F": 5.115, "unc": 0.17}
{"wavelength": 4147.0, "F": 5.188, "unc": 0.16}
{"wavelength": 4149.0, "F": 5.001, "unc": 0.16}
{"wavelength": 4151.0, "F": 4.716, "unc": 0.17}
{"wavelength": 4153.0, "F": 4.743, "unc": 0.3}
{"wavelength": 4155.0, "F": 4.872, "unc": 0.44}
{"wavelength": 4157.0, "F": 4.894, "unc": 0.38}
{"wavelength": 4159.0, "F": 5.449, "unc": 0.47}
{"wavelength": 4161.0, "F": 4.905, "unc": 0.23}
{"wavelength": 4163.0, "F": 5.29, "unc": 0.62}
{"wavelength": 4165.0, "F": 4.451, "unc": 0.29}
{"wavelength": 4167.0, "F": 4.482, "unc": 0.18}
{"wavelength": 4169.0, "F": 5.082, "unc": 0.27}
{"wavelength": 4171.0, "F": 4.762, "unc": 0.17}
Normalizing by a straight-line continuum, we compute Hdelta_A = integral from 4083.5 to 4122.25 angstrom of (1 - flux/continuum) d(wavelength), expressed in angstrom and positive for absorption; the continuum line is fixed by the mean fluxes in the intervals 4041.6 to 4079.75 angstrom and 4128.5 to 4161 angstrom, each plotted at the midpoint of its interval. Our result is 8.5 angstrom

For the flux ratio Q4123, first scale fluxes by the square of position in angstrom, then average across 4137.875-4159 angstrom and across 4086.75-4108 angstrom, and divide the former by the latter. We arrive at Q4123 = 1.49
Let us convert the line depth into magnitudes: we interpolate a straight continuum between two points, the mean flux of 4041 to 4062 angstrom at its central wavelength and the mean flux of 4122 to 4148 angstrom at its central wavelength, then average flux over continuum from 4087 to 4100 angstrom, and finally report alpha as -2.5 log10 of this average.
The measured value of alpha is 0.294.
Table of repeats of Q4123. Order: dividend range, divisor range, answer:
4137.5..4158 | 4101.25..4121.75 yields 1.32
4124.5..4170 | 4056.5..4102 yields 1.17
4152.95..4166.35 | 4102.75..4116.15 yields 1.40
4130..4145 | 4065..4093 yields 1.11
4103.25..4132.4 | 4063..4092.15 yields 0.94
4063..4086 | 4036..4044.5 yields 0.92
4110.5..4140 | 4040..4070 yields 0.96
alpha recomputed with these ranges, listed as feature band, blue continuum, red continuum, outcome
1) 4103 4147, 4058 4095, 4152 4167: 0.08 mag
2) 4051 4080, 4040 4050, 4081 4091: -0.02 mag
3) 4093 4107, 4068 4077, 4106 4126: 0.40 mag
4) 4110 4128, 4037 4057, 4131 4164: 0.12 mag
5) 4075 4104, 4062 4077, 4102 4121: 0.11 mag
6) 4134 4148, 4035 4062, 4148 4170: -0.02 mag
